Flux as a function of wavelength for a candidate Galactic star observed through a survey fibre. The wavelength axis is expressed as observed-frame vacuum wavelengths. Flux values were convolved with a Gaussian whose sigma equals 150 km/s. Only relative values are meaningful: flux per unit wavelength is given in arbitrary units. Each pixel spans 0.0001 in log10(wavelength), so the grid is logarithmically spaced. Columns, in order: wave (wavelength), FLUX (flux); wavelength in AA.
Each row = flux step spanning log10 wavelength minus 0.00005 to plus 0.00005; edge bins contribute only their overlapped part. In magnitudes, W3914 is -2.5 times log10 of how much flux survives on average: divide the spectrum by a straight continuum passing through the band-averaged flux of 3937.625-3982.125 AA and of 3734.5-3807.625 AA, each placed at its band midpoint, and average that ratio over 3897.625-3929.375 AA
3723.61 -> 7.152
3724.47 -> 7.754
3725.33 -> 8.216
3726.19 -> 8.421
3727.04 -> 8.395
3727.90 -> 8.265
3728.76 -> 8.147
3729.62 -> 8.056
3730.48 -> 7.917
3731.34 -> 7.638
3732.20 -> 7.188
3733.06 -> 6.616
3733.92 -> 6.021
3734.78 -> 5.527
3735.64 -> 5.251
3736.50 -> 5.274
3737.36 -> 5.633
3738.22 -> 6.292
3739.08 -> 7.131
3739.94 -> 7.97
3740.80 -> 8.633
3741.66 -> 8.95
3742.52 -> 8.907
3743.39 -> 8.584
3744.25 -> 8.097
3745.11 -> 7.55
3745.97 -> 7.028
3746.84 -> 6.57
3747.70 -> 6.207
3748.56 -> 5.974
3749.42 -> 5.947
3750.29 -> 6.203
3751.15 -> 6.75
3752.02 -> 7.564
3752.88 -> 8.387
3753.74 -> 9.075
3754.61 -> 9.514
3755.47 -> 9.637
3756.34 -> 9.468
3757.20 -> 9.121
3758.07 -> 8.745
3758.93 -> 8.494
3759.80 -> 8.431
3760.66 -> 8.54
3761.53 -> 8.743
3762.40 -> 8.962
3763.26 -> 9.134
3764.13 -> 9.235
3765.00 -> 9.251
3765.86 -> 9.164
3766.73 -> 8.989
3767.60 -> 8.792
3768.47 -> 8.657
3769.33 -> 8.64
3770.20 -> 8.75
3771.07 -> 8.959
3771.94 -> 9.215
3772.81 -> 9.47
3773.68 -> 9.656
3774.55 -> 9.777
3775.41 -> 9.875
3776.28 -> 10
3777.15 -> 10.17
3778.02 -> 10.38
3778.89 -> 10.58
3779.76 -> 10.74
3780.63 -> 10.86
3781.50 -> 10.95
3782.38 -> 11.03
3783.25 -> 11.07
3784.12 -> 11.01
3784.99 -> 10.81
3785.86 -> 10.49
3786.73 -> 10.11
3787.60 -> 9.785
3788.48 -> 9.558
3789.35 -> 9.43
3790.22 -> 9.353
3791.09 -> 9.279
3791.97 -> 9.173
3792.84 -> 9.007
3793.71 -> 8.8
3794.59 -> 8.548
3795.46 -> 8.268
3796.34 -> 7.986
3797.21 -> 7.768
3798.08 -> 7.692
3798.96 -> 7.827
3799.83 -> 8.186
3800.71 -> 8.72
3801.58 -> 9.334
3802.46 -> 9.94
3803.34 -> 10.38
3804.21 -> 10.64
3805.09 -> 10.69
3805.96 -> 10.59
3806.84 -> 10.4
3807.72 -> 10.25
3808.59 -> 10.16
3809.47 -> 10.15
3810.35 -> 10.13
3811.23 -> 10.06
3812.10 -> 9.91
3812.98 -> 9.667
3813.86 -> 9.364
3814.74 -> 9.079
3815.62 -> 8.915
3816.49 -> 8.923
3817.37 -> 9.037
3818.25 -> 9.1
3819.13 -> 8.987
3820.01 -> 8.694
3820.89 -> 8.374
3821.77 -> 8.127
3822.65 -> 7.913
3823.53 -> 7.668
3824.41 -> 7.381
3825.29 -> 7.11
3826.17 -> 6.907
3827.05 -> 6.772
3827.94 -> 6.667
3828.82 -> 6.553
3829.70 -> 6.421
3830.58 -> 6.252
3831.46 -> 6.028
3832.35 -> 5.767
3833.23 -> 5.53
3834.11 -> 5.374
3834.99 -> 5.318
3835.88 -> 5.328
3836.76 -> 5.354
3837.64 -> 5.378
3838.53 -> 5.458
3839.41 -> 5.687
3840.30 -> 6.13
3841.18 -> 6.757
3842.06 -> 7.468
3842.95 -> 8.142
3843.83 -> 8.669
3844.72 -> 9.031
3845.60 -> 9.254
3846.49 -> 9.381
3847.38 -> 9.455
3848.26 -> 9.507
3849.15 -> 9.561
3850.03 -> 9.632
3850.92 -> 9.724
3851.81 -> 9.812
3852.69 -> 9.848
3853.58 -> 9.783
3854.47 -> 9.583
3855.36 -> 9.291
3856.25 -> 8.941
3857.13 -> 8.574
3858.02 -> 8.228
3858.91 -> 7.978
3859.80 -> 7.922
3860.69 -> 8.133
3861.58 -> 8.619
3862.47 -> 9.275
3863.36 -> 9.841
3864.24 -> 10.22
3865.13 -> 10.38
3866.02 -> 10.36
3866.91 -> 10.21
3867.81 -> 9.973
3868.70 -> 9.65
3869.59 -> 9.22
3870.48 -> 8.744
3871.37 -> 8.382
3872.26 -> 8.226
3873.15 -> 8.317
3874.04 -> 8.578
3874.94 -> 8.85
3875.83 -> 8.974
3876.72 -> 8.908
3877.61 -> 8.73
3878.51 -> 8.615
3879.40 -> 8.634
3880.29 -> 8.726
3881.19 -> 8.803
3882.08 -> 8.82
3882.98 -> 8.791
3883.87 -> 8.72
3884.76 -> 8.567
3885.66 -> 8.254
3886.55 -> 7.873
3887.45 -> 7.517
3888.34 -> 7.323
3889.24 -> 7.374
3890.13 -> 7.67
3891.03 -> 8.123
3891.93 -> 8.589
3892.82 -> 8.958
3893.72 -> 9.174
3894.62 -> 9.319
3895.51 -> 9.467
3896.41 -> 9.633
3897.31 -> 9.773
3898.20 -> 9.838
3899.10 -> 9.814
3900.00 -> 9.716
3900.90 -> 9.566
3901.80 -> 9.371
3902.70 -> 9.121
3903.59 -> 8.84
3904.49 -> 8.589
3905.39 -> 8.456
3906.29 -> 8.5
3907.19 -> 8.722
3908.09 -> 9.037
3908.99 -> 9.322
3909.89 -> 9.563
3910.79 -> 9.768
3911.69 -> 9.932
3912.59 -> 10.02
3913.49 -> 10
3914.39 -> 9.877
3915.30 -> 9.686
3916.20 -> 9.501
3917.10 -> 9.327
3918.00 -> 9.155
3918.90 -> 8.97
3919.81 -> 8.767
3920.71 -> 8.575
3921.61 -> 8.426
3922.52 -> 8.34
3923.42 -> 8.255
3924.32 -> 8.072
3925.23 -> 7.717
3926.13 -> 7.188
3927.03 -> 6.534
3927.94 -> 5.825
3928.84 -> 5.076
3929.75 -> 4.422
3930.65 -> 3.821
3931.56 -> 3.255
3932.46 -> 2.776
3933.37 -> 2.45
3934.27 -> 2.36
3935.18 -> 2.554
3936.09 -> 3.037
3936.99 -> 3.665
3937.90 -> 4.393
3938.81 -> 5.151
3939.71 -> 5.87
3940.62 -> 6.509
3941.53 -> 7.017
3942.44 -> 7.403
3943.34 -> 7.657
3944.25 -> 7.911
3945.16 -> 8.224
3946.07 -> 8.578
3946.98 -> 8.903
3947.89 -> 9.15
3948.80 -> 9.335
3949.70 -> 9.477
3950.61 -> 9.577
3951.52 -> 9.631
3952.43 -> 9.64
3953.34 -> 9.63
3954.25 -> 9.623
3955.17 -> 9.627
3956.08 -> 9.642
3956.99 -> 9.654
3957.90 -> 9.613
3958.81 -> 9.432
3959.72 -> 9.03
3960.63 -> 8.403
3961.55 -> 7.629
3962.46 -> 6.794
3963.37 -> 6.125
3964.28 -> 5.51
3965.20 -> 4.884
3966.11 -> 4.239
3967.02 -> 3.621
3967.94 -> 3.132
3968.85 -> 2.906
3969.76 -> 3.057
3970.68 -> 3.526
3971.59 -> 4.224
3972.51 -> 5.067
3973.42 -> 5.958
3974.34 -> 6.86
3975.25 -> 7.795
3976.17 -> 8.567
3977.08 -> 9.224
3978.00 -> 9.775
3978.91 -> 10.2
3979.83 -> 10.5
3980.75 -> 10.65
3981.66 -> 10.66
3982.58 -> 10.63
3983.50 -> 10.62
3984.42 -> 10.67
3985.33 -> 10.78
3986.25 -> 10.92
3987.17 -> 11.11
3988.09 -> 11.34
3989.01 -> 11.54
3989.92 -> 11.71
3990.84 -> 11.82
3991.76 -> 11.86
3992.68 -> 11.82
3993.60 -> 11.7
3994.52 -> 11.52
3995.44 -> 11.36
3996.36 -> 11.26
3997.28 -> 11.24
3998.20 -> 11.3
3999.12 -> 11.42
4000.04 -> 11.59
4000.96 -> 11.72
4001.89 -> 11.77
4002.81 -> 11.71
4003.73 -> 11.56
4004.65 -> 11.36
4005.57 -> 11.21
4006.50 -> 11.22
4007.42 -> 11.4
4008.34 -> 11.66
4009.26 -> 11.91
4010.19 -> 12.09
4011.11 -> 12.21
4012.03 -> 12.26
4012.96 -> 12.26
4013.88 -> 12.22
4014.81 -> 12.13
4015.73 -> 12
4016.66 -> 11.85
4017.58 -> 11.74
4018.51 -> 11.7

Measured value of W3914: -0.117 mag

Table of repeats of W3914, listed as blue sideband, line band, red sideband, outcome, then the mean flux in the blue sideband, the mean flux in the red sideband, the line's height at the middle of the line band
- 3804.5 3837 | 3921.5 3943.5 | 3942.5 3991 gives 0.46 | 8.1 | 8.37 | 8.3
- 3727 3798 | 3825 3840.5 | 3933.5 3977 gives 0.31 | 8.59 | 6.81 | 7.94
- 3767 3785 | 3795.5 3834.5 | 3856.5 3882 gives 0.13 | 9.94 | 8.97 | 9.53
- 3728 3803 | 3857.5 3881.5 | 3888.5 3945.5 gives -0.13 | 8.6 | 7.67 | 7.96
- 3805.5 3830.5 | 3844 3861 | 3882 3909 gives -0.05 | 8.66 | 8.79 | 8.72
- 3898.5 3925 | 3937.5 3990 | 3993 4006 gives 0.29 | 9.14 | 11.5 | 10.5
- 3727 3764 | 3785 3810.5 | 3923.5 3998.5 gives -0.21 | 7.69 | 7.83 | 7.73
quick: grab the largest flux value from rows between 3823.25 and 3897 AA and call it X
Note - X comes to 10.38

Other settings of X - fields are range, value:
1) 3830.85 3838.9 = 6.028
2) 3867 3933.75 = 10.02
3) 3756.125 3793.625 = 11.07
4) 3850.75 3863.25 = 9.848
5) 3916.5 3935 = 9.327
